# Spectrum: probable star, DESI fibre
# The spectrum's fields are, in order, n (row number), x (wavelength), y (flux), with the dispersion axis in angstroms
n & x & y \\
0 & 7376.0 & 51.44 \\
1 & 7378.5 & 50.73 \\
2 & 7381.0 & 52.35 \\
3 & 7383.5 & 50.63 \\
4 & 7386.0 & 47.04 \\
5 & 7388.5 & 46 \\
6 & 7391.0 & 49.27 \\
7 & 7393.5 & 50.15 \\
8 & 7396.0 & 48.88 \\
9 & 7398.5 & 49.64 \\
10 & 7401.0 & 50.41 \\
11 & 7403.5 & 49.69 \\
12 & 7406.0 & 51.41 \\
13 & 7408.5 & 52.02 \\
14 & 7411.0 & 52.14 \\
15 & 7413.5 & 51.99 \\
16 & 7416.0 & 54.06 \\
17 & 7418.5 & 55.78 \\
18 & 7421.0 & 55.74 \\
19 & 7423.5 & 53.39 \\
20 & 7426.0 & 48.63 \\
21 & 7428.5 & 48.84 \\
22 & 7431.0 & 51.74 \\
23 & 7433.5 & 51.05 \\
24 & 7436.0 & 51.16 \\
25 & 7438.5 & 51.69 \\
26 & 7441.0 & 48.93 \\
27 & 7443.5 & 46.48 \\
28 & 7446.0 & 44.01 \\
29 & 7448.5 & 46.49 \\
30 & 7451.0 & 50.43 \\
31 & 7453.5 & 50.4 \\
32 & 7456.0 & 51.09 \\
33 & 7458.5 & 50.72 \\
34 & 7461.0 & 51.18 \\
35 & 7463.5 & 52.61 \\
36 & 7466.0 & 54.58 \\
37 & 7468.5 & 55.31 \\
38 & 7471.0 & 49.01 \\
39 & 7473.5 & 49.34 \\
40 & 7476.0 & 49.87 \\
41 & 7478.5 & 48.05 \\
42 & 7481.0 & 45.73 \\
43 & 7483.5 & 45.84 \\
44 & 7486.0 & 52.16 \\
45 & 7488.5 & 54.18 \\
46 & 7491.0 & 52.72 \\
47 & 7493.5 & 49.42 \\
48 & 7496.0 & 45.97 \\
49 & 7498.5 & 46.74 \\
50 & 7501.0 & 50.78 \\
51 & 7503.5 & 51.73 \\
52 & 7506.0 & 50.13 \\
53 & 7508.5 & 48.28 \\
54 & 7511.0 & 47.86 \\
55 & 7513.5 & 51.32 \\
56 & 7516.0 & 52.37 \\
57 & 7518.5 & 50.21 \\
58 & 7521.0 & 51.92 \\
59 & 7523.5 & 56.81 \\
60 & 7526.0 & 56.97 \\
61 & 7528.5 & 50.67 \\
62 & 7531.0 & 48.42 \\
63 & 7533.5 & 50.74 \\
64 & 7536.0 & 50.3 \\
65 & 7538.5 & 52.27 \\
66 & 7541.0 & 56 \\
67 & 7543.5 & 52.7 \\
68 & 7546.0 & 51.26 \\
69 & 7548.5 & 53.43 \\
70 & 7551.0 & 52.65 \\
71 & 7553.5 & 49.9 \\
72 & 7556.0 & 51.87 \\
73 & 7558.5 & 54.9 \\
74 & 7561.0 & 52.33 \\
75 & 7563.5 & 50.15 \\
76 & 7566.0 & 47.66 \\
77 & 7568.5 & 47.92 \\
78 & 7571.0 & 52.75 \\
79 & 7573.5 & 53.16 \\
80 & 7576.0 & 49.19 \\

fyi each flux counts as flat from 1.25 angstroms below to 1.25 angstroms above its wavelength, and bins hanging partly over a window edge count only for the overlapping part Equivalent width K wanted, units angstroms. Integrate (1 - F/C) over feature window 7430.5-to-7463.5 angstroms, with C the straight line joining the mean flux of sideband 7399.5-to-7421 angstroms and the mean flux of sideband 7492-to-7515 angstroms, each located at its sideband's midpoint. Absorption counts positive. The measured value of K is 0.91 angstroms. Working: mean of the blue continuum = 52.4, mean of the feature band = 49.7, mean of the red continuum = 49.2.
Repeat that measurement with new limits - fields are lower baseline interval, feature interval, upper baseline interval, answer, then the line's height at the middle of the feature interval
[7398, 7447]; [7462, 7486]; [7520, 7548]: 0.7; 51.7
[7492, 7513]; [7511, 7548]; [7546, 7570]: -1.5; 50.1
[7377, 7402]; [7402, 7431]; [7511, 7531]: -1.2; 50.1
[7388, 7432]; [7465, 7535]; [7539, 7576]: 1.3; 51.6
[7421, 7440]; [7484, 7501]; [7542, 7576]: 0.4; 51.4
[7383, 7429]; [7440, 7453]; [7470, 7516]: 0.7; 50.2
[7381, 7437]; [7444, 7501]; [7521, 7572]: 1.8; 51.4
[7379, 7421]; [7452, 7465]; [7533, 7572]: 0.0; 51.2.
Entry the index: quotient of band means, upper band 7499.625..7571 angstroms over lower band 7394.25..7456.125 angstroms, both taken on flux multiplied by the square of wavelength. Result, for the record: 1.0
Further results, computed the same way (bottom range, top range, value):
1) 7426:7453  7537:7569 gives 1.09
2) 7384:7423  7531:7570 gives 1.05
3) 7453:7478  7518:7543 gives 1.04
